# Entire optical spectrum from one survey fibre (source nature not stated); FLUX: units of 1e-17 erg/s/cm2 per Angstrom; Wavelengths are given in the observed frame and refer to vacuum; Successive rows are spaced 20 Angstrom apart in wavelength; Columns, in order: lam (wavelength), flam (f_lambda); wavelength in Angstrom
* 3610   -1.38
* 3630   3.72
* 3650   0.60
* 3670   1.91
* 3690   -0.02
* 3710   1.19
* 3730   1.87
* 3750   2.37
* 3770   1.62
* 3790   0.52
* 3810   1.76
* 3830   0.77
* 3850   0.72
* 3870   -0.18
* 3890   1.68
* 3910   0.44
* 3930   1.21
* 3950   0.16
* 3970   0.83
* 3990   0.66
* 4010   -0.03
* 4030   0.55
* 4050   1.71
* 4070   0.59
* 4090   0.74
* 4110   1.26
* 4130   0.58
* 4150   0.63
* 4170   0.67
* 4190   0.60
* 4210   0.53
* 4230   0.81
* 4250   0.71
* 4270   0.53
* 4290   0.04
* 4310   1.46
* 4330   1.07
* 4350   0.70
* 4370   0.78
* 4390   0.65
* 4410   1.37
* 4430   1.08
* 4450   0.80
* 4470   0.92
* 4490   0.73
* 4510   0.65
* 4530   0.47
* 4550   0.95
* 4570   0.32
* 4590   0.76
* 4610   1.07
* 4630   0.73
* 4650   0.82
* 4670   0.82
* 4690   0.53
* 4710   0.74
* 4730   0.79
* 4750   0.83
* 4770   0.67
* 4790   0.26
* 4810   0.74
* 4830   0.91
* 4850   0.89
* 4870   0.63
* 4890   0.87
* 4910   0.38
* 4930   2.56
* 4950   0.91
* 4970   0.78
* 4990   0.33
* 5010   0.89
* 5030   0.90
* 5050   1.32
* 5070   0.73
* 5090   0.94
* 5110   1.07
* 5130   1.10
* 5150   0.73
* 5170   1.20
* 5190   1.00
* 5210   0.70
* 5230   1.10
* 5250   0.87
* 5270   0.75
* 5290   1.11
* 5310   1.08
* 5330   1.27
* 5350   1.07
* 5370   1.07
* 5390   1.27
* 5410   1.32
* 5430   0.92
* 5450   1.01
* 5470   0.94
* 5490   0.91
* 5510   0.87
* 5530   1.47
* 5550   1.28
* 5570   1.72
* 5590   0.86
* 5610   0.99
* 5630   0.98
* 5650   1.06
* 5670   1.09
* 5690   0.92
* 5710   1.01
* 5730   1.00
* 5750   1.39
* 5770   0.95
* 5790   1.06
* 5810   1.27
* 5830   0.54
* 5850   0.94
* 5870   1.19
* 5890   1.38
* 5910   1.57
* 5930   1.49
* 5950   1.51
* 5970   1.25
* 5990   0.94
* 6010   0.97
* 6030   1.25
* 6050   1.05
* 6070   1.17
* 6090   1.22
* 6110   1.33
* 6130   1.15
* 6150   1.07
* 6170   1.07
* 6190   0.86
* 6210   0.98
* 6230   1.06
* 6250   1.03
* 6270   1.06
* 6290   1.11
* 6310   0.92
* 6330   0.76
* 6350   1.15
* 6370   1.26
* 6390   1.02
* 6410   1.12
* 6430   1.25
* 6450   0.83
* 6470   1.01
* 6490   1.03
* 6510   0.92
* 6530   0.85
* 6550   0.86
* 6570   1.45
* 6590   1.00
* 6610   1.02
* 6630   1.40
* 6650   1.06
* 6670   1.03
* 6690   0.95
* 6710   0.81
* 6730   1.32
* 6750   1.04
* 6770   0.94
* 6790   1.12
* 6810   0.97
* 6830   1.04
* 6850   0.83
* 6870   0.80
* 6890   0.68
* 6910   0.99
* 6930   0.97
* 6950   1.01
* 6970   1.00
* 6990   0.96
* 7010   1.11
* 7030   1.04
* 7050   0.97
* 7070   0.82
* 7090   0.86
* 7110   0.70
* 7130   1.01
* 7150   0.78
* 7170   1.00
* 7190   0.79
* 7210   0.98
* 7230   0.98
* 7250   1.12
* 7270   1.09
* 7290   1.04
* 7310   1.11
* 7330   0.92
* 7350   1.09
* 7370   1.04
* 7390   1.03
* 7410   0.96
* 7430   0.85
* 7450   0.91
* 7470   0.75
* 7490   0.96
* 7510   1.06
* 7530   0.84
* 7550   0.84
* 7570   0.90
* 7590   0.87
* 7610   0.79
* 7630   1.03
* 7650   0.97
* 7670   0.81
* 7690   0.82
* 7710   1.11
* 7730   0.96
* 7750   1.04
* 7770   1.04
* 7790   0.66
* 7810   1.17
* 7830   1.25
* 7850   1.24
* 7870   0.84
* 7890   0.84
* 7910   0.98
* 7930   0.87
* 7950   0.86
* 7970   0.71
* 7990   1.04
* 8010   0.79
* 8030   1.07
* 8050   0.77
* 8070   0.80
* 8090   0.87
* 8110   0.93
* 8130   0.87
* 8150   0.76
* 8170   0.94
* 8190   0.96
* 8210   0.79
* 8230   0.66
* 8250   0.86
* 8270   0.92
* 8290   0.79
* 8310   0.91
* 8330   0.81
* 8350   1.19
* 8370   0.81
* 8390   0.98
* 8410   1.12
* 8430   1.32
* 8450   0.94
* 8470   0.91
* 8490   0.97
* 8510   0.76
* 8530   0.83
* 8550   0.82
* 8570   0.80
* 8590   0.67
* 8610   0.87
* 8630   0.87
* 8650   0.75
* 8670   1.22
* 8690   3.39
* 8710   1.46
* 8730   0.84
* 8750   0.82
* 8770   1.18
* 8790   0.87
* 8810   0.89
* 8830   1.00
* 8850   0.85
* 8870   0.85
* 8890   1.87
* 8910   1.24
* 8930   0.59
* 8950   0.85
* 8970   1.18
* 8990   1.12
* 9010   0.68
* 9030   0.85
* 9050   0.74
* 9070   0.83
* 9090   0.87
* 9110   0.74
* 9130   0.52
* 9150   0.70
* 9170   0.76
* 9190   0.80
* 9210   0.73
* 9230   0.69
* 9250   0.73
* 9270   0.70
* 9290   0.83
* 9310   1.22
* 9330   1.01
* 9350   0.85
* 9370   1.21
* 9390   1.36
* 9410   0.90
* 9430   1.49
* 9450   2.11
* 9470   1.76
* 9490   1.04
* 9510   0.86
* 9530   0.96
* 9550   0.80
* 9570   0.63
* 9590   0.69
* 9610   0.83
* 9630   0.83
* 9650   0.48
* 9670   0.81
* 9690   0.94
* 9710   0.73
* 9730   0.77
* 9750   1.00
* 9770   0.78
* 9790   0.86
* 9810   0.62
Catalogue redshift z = 0.32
